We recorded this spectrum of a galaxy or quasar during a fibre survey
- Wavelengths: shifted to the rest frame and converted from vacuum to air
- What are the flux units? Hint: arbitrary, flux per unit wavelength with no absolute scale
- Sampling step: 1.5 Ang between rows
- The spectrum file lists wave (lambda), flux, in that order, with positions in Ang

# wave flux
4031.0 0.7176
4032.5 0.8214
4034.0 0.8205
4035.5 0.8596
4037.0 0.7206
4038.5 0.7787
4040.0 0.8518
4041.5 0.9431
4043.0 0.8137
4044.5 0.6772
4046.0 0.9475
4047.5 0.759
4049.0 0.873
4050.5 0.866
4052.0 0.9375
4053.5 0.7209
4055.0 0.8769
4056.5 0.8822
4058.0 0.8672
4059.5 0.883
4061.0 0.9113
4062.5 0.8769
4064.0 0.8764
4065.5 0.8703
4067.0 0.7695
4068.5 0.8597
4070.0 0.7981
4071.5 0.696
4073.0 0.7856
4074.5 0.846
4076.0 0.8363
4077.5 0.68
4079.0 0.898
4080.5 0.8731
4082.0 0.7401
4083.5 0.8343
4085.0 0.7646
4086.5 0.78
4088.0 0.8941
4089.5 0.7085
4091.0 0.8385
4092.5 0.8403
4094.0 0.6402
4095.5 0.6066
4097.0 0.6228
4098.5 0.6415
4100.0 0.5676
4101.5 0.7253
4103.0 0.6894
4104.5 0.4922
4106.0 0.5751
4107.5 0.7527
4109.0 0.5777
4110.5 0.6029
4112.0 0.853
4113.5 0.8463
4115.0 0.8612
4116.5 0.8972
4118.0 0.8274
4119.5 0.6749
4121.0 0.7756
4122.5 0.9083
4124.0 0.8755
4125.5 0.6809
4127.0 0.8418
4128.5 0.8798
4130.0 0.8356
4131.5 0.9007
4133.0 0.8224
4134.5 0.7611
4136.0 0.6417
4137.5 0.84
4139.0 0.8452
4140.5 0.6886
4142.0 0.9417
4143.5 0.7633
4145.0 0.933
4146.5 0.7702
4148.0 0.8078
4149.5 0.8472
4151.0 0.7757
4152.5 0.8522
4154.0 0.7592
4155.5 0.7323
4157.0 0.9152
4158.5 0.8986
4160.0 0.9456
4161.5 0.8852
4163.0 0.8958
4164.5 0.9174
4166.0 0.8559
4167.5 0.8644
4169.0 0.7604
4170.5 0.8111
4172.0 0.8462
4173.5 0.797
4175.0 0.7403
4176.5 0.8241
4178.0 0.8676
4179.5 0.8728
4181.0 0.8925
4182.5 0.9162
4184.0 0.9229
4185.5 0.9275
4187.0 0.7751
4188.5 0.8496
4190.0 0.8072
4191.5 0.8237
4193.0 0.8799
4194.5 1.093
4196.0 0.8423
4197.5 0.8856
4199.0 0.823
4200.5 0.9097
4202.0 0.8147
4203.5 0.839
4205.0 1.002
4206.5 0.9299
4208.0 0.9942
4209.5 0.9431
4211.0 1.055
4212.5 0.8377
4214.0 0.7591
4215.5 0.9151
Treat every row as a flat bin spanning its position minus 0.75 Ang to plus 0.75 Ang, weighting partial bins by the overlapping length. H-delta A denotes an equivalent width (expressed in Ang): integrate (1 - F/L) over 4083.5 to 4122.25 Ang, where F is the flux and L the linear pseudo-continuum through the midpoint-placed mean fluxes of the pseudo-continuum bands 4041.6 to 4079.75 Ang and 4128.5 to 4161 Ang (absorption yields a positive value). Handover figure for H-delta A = 4.8 Ang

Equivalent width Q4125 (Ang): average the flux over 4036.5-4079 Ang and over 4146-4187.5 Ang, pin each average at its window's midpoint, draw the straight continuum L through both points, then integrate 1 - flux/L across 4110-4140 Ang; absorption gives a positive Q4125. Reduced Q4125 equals 1.1 Ang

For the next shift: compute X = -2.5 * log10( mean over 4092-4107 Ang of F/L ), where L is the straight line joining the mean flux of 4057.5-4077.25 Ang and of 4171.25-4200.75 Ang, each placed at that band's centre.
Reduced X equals 0.30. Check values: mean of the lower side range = 0.832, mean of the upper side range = 0.864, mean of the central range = 0.639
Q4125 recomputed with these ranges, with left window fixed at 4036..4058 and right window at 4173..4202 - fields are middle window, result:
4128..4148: 0.9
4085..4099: 1.8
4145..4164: 0.3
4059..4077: 0.1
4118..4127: 0.6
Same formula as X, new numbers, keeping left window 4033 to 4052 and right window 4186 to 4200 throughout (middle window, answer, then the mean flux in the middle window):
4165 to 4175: 0.05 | 0.819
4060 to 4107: 0.11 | 0.76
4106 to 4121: 0.12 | 0.757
